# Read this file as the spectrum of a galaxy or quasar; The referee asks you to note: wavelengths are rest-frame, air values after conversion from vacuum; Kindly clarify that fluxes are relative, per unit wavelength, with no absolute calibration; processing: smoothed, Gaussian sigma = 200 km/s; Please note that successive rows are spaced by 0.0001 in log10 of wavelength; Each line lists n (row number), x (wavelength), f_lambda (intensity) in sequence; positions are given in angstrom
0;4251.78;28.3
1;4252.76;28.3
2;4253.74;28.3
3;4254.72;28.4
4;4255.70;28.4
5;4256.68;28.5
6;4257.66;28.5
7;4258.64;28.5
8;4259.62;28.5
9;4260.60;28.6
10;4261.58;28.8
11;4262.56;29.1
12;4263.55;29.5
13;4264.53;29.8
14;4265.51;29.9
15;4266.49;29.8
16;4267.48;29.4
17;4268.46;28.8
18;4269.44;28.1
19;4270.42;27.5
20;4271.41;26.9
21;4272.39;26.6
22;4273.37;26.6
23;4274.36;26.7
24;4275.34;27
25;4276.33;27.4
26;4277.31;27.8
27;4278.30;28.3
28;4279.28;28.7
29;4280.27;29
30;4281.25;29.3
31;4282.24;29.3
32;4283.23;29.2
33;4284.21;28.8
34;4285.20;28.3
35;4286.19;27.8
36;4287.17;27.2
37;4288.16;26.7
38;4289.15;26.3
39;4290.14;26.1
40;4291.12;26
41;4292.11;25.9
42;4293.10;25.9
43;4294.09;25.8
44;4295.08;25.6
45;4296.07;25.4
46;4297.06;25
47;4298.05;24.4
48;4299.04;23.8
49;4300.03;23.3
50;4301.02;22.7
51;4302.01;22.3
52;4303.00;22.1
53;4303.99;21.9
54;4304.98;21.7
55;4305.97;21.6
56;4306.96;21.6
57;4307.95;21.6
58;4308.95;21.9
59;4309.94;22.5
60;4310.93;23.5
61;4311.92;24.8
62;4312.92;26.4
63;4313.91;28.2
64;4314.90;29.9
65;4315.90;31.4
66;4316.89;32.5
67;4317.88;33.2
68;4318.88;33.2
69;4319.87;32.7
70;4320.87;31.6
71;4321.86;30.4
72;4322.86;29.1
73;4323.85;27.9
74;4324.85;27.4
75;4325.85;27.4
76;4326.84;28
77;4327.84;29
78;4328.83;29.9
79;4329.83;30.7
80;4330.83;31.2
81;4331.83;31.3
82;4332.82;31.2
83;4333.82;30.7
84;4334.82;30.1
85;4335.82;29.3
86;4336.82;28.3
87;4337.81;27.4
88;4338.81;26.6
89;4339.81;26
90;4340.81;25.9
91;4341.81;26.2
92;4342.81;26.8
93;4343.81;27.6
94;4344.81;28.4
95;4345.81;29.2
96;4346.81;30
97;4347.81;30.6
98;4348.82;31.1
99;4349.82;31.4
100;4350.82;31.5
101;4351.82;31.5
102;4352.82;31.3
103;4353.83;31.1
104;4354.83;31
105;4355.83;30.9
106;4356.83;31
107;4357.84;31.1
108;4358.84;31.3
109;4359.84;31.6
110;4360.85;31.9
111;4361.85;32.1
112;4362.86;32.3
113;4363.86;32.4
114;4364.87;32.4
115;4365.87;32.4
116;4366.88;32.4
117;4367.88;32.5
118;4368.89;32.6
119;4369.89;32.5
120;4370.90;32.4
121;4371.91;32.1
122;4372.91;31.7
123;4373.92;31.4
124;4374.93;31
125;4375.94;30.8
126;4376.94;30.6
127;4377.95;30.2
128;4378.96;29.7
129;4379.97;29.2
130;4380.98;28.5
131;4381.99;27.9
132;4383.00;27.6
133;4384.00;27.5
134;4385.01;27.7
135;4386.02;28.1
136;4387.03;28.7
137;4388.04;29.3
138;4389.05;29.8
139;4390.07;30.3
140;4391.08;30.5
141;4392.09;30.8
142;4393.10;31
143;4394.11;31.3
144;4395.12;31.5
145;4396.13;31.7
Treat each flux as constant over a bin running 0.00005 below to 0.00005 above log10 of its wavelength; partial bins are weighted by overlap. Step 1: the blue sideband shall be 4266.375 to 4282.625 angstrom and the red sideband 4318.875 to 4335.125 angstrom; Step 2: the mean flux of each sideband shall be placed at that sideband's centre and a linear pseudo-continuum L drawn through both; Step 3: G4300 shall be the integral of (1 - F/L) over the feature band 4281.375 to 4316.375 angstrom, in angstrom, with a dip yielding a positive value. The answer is 4.4 angstrom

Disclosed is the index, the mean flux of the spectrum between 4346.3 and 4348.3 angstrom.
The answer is 30.3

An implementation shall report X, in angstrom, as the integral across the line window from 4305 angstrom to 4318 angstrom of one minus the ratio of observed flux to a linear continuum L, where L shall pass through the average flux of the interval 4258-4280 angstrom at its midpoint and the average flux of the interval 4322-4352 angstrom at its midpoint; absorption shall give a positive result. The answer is 1.4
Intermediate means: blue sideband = 28.3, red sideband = 29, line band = 25.7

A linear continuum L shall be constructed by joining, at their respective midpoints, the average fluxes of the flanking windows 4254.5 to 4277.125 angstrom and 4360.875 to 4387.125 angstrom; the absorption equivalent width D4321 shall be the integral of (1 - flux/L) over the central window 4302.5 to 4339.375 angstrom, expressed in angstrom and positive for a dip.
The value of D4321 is 2.19 angstrom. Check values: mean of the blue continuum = 28.3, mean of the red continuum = 30.7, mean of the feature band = 27.8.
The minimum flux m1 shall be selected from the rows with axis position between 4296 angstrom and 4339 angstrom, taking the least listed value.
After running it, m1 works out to 21.6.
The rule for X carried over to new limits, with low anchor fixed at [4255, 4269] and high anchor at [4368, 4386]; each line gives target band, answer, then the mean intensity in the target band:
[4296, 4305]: 1.9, 23.2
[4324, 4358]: 0.5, 29.4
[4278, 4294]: 0.9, 27.6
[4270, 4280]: 0.6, 27.4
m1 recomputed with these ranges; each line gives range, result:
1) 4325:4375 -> 25.9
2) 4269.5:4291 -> 26.1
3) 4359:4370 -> 31.6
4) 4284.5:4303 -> 22.1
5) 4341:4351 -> 26.2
